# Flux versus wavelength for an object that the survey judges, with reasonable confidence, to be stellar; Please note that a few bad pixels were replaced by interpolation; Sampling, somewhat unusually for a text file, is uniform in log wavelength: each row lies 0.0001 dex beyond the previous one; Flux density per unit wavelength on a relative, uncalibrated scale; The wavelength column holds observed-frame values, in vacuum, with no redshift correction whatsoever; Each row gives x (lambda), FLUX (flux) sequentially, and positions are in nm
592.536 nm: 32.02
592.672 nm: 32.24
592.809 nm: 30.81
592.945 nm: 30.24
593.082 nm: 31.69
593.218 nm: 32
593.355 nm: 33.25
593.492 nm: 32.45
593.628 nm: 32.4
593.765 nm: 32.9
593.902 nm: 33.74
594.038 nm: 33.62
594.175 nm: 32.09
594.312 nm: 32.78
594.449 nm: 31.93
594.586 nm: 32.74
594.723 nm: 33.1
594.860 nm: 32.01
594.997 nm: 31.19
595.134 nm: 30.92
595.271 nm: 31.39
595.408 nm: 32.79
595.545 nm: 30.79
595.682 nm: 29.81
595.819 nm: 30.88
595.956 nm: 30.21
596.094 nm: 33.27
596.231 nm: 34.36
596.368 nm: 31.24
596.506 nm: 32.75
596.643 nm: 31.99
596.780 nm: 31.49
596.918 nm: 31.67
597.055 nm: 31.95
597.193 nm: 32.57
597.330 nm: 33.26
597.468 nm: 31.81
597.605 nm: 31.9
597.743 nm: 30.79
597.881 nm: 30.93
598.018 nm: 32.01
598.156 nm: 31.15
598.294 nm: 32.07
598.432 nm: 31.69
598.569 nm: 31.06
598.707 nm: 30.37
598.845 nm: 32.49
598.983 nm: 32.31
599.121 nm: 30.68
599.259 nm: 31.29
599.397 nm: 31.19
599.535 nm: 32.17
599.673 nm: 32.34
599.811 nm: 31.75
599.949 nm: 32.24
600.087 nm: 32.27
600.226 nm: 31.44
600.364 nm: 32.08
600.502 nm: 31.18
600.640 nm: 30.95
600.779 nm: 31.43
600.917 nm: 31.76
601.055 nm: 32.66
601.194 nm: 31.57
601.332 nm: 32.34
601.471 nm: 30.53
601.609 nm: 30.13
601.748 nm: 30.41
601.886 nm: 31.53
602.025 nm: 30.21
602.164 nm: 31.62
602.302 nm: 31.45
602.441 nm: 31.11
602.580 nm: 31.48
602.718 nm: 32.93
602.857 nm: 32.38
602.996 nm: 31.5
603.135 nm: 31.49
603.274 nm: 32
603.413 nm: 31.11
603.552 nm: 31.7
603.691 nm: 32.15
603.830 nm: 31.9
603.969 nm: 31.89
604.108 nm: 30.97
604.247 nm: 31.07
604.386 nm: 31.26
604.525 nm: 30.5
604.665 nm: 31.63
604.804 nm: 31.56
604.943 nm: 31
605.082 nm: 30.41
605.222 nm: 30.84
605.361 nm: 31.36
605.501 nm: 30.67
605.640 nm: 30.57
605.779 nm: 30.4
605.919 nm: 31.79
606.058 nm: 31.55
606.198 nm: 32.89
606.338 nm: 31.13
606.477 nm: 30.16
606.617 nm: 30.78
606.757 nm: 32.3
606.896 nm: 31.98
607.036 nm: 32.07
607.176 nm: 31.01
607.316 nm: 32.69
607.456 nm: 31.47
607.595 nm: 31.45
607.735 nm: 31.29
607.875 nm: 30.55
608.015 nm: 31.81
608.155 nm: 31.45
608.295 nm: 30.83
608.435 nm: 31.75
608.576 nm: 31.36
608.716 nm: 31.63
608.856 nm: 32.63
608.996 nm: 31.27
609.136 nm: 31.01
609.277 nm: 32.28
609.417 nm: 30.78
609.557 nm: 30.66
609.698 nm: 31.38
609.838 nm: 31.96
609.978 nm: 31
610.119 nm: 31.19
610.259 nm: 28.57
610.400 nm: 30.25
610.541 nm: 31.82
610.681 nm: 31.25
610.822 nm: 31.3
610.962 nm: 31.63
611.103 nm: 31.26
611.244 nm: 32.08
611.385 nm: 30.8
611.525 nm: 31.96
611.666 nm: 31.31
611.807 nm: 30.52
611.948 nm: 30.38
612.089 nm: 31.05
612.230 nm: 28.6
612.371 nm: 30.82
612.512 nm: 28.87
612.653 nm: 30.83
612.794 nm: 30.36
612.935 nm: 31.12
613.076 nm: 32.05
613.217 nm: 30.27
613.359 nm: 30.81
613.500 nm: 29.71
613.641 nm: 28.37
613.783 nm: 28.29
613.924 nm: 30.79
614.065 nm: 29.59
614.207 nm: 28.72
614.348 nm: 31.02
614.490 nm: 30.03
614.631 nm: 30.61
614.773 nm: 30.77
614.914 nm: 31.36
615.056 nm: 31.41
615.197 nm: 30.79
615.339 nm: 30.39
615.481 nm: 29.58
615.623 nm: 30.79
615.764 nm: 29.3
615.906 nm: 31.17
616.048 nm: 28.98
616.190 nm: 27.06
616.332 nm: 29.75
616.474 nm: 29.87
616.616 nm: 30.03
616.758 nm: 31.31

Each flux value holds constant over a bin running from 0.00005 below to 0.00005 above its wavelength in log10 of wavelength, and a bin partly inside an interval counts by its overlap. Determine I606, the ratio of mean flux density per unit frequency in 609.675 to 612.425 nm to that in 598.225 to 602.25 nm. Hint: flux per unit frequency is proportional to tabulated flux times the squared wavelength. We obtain 1.02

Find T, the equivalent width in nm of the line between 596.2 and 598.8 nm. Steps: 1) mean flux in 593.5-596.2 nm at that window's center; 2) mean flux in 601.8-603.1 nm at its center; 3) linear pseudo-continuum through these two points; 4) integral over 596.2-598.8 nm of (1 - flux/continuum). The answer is 0.01 nm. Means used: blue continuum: 32.1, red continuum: 31.6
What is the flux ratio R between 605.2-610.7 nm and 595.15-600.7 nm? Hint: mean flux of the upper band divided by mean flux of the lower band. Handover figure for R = 1.0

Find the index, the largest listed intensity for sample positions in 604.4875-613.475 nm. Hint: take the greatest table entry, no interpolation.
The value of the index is 32.89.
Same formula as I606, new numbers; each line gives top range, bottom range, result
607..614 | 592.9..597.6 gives 1.01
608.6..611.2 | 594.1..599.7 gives 1.03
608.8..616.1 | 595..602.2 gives 1.02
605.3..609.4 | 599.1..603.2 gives 1.02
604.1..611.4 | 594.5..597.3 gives 1.02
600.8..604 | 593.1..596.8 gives 1.01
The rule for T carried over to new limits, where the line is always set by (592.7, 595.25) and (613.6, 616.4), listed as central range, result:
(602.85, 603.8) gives -0.016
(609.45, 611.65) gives -0.052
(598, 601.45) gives -0.011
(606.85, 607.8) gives -0.029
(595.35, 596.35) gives 0.009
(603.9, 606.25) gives -0.013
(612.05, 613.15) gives -0.009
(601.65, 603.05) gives -0.006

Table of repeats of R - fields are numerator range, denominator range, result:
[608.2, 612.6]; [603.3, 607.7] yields 0.99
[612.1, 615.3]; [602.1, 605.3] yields 0.96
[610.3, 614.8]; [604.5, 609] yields 0.97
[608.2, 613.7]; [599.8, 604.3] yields 0.98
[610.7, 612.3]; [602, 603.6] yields 0.98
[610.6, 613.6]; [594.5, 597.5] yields 0.96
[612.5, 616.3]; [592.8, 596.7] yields 0.94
